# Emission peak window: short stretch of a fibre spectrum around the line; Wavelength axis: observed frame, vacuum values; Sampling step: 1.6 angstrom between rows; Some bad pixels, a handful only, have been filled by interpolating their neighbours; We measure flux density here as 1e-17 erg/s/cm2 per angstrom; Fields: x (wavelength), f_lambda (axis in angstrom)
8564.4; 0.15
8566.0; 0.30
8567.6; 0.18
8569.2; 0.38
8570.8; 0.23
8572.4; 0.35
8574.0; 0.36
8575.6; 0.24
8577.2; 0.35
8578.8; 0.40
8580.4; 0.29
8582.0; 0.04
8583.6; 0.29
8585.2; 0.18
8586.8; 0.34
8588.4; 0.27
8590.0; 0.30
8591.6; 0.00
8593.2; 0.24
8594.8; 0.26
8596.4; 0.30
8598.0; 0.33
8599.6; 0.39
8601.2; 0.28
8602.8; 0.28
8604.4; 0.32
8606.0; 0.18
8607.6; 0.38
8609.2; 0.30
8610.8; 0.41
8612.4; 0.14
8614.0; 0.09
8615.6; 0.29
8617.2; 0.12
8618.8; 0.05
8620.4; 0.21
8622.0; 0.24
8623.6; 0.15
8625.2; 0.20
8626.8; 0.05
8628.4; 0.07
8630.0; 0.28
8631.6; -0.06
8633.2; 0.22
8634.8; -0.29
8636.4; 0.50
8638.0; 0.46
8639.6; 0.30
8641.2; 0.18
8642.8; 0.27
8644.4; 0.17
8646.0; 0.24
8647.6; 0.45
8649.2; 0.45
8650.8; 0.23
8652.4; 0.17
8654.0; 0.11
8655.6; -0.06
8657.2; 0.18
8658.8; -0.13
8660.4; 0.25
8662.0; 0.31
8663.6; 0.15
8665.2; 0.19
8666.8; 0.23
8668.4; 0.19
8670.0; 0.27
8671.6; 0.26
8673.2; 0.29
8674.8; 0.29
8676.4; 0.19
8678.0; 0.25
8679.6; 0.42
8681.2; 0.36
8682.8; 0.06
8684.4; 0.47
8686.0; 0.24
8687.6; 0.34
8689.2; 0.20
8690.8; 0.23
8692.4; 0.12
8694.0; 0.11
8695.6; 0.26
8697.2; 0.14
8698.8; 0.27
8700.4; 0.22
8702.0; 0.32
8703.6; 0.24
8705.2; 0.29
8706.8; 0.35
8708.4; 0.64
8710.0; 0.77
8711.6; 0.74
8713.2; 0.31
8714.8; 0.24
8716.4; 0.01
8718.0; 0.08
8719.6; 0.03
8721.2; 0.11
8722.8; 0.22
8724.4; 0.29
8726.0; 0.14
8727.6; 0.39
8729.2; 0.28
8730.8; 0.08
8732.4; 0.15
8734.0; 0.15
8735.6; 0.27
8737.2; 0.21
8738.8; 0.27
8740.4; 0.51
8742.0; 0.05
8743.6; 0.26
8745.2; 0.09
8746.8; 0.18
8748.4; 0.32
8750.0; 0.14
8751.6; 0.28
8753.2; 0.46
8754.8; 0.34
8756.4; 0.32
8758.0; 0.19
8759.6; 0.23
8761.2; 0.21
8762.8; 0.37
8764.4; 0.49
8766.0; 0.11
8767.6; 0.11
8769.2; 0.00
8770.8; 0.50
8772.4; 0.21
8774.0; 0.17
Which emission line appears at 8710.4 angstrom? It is Hgamma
